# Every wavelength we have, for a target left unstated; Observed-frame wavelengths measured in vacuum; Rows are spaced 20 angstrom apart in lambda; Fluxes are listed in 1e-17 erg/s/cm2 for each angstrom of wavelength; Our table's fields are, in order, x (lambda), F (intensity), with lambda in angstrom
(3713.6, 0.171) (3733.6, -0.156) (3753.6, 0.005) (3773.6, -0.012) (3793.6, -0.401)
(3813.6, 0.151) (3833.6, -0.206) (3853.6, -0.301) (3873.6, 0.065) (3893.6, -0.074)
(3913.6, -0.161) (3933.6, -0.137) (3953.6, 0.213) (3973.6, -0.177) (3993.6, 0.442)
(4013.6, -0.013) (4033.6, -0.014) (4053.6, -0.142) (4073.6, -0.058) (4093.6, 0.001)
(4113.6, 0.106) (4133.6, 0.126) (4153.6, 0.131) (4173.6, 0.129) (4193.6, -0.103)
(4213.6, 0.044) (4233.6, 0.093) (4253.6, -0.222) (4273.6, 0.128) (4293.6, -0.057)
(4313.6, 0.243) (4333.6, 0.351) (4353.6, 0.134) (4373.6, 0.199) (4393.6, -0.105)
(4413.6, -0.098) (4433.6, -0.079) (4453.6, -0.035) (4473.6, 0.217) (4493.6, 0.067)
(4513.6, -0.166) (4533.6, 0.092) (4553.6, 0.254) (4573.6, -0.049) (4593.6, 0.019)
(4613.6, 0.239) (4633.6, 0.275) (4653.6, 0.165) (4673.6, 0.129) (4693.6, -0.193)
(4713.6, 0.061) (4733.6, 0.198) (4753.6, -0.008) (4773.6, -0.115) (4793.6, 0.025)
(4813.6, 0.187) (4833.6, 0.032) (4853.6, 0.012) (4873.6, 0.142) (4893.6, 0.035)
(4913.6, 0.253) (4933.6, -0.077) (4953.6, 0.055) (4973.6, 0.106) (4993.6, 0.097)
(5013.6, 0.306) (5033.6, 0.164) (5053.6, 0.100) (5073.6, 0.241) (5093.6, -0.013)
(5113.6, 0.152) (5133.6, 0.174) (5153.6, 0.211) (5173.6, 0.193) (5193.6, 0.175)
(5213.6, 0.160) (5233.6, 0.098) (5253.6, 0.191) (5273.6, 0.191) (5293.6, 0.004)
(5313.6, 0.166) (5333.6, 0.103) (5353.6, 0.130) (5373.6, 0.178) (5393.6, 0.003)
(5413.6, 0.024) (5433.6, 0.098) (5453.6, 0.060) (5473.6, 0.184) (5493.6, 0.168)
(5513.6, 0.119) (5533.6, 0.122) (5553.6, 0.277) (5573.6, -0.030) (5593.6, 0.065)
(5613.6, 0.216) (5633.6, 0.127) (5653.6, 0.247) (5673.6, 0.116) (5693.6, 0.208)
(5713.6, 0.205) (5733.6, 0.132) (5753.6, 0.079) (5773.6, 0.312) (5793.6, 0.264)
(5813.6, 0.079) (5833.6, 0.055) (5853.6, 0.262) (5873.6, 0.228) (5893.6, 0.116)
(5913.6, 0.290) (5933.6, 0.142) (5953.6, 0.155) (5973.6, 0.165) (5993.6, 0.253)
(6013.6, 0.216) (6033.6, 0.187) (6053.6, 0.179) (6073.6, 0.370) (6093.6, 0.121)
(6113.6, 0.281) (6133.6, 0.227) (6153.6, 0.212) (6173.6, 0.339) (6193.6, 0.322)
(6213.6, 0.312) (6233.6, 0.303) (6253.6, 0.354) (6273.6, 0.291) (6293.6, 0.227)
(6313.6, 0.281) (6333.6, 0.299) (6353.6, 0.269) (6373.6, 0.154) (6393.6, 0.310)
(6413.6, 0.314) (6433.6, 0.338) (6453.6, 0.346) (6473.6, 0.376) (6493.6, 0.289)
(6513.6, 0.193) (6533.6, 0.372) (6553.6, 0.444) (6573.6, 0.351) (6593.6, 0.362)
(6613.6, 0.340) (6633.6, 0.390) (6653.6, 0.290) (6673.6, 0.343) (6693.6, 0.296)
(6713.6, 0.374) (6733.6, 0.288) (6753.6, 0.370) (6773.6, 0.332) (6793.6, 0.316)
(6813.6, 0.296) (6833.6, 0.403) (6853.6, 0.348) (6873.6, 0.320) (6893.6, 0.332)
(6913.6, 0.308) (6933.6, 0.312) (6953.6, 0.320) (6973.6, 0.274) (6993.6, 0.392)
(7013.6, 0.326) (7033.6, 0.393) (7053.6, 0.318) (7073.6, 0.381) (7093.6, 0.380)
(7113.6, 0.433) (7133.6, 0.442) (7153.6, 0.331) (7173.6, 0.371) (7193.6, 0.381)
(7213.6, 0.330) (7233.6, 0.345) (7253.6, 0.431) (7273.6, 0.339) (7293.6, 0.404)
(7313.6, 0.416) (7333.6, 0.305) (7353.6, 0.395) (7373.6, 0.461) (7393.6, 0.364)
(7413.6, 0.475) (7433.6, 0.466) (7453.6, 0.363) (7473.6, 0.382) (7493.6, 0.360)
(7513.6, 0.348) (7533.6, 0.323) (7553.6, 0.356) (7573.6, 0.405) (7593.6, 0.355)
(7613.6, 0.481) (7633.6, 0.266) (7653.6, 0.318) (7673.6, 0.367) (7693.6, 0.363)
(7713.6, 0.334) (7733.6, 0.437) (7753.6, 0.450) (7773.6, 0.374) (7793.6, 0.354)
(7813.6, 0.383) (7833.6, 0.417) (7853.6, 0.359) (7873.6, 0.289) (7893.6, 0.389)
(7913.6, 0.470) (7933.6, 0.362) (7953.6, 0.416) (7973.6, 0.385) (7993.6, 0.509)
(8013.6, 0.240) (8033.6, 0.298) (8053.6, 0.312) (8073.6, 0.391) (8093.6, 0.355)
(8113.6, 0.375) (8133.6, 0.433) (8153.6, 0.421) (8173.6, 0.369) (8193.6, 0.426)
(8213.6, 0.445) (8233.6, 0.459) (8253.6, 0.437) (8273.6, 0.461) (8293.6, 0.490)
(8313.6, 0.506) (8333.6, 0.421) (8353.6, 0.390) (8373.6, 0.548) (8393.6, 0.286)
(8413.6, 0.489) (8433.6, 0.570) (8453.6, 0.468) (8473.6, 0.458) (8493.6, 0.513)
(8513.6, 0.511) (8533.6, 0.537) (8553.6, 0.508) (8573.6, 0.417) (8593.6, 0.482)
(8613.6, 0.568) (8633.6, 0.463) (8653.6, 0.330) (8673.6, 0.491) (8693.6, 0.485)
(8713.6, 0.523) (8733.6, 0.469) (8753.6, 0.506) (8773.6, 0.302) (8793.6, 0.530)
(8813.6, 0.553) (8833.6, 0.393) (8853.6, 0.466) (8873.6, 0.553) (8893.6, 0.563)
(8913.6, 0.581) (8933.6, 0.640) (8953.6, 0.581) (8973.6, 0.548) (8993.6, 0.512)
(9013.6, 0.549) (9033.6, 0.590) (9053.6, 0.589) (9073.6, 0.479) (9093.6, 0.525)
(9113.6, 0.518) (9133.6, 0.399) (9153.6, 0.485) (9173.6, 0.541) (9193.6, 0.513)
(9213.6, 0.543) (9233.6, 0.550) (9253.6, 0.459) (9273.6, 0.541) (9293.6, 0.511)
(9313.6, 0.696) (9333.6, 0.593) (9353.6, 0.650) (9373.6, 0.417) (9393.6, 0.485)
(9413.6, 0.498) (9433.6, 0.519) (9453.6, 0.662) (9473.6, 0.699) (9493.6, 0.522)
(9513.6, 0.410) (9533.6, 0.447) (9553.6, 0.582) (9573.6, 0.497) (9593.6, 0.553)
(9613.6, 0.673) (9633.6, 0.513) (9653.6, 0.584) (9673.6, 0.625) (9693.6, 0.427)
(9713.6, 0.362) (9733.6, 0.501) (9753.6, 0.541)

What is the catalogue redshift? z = 0.550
